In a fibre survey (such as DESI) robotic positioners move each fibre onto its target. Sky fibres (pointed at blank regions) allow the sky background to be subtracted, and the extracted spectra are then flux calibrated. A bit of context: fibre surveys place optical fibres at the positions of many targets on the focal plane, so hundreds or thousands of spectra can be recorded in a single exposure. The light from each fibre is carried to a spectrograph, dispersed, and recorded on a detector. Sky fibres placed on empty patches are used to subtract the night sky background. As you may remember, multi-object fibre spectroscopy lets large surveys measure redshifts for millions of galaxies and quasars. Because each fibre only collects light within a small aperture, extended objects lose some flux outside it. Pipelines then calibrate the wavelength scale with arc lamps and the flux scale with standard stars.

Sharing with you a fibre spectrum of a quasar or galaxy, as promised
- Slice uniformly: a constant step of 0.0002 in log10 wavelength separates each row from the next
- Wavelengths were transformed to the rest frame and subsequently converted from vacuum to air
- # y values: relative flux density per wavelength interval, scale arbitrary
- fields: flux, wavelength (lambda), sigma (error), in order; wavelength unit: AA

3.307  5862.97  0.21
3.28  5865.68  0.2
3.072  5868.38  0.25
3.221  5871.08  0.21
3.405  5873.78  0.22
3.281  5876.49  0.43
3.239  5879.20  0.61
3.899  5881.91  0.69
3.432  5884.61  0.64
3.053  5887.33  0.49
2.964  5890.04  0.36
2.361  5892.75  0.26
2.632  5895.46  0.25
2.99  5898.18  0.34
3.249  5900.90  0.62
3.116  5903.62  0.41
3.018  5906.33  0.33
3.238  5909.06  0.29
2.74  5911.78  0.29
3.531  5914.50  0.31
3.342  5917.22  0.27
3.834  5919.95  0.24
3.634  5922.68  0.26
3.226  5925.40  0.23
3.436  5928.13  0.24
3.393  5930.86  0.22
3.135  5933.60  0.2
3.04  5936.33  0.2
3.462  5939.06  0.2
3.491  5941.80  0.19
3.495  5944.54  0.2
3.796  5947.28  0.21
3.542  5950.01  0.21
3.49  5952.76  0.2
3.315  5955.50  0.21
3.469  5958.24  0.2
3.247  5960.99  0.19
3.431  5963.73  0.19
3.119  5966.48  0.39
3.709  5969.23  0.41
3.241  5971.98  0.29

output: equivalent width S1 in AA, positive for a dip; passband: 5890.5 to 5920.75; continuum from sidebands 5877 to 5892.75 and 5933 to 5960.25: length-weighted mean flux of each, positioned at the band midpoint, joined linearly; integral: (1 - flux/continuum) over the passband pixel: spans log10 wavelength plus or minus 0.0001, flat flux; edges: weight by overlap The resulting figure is 2.0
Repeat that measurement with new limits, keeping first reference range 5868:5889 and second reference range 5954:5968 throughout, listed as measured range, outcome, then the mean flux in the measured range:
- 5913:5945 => -0.8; 3.41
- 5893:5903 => 1.3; 2.9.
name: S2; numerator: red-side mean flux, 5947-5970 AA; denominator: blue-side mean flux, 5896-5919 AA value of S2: 1.09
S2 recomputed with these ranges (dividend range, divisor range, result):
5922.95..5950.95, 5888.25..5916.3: 1.14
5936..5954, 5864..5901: 1.11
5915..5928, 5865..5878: 1.08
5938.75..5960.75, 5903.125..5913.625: 1.15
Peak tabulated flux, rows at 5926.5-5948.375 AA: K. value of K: 3.796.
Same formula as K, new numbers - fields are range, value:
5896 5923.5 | 3.834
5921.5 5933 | 3.634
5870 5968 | 3.899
